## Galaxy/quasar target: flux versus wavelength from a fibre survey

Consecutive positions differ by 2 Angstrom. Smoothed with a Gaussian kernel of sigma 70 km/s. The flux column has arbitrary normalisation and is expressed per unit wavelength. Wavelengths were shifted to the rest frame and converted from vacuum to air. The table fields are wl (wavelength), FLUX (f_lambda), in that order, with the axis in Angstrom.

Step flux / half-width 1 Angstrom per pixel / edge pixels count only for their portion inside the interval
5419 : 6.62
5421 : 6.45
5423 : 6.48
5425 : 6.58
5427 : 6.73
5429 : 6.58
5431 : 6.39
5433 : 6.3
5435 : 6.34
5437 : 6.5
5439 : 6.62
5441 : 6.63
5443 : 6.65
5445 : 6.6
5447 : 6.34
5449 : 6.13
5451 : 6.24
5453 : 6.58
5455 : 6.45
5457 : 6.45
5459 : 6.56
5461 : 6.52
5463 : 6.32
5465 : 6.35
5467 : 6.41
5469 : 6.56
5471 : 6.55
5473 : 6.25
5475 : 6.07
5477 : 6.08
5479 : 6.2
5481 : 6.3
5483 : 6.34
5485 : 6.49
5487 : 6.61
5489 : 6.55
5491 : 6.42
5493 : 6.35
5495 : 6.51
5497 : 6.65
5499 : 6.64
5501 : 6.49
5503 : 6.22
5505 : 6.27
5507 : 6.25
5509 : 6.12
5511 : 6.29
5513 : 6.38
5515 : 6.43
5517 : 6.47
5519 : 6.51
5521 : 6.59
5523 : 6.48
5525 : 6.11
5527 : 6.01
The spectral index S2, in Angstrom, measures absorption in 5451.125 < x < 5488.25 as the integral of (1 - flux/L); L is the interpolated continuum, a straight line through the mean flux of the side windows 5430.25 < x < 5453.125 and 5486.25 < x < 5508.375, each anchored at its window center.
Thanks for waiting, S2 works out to 0.3 Angstrom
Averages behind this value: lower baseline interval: 6.44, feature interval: 6.39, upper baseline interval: 6.44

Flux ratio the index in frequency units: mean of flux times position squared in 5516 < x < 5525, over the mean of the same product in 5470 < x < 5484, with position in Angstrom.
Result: 1.05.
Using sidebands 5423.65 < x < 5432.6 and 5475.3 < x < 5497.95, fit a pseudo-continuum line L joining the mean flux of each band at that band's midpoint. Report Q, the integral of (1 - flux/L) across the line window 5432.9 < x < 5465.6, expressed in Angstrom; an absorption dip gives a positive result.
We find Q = 0.2 Angstrom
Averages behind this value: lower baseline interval 6.55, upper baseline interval 6.4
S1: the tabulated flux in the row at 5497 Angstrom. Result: 6.65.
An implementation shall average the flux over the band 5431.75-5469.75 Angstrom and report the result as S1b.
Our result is 6.45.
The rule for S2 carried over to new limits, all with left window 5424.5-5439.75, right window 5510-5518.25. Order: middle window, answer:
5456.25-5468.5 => 0.0 Angstrom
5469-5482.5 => 0.4 Angstrom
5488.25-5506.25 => -0.1 Angstrom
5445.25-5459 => 0.2 Angstrom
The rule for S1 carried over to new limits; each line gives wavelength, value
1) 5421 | 6.45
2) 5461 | 6.52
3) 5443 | 6.65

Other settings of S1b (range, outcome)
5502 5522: 6.35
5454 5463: 6.48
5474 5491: 6.34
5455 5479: 6.37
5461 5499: 6.4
